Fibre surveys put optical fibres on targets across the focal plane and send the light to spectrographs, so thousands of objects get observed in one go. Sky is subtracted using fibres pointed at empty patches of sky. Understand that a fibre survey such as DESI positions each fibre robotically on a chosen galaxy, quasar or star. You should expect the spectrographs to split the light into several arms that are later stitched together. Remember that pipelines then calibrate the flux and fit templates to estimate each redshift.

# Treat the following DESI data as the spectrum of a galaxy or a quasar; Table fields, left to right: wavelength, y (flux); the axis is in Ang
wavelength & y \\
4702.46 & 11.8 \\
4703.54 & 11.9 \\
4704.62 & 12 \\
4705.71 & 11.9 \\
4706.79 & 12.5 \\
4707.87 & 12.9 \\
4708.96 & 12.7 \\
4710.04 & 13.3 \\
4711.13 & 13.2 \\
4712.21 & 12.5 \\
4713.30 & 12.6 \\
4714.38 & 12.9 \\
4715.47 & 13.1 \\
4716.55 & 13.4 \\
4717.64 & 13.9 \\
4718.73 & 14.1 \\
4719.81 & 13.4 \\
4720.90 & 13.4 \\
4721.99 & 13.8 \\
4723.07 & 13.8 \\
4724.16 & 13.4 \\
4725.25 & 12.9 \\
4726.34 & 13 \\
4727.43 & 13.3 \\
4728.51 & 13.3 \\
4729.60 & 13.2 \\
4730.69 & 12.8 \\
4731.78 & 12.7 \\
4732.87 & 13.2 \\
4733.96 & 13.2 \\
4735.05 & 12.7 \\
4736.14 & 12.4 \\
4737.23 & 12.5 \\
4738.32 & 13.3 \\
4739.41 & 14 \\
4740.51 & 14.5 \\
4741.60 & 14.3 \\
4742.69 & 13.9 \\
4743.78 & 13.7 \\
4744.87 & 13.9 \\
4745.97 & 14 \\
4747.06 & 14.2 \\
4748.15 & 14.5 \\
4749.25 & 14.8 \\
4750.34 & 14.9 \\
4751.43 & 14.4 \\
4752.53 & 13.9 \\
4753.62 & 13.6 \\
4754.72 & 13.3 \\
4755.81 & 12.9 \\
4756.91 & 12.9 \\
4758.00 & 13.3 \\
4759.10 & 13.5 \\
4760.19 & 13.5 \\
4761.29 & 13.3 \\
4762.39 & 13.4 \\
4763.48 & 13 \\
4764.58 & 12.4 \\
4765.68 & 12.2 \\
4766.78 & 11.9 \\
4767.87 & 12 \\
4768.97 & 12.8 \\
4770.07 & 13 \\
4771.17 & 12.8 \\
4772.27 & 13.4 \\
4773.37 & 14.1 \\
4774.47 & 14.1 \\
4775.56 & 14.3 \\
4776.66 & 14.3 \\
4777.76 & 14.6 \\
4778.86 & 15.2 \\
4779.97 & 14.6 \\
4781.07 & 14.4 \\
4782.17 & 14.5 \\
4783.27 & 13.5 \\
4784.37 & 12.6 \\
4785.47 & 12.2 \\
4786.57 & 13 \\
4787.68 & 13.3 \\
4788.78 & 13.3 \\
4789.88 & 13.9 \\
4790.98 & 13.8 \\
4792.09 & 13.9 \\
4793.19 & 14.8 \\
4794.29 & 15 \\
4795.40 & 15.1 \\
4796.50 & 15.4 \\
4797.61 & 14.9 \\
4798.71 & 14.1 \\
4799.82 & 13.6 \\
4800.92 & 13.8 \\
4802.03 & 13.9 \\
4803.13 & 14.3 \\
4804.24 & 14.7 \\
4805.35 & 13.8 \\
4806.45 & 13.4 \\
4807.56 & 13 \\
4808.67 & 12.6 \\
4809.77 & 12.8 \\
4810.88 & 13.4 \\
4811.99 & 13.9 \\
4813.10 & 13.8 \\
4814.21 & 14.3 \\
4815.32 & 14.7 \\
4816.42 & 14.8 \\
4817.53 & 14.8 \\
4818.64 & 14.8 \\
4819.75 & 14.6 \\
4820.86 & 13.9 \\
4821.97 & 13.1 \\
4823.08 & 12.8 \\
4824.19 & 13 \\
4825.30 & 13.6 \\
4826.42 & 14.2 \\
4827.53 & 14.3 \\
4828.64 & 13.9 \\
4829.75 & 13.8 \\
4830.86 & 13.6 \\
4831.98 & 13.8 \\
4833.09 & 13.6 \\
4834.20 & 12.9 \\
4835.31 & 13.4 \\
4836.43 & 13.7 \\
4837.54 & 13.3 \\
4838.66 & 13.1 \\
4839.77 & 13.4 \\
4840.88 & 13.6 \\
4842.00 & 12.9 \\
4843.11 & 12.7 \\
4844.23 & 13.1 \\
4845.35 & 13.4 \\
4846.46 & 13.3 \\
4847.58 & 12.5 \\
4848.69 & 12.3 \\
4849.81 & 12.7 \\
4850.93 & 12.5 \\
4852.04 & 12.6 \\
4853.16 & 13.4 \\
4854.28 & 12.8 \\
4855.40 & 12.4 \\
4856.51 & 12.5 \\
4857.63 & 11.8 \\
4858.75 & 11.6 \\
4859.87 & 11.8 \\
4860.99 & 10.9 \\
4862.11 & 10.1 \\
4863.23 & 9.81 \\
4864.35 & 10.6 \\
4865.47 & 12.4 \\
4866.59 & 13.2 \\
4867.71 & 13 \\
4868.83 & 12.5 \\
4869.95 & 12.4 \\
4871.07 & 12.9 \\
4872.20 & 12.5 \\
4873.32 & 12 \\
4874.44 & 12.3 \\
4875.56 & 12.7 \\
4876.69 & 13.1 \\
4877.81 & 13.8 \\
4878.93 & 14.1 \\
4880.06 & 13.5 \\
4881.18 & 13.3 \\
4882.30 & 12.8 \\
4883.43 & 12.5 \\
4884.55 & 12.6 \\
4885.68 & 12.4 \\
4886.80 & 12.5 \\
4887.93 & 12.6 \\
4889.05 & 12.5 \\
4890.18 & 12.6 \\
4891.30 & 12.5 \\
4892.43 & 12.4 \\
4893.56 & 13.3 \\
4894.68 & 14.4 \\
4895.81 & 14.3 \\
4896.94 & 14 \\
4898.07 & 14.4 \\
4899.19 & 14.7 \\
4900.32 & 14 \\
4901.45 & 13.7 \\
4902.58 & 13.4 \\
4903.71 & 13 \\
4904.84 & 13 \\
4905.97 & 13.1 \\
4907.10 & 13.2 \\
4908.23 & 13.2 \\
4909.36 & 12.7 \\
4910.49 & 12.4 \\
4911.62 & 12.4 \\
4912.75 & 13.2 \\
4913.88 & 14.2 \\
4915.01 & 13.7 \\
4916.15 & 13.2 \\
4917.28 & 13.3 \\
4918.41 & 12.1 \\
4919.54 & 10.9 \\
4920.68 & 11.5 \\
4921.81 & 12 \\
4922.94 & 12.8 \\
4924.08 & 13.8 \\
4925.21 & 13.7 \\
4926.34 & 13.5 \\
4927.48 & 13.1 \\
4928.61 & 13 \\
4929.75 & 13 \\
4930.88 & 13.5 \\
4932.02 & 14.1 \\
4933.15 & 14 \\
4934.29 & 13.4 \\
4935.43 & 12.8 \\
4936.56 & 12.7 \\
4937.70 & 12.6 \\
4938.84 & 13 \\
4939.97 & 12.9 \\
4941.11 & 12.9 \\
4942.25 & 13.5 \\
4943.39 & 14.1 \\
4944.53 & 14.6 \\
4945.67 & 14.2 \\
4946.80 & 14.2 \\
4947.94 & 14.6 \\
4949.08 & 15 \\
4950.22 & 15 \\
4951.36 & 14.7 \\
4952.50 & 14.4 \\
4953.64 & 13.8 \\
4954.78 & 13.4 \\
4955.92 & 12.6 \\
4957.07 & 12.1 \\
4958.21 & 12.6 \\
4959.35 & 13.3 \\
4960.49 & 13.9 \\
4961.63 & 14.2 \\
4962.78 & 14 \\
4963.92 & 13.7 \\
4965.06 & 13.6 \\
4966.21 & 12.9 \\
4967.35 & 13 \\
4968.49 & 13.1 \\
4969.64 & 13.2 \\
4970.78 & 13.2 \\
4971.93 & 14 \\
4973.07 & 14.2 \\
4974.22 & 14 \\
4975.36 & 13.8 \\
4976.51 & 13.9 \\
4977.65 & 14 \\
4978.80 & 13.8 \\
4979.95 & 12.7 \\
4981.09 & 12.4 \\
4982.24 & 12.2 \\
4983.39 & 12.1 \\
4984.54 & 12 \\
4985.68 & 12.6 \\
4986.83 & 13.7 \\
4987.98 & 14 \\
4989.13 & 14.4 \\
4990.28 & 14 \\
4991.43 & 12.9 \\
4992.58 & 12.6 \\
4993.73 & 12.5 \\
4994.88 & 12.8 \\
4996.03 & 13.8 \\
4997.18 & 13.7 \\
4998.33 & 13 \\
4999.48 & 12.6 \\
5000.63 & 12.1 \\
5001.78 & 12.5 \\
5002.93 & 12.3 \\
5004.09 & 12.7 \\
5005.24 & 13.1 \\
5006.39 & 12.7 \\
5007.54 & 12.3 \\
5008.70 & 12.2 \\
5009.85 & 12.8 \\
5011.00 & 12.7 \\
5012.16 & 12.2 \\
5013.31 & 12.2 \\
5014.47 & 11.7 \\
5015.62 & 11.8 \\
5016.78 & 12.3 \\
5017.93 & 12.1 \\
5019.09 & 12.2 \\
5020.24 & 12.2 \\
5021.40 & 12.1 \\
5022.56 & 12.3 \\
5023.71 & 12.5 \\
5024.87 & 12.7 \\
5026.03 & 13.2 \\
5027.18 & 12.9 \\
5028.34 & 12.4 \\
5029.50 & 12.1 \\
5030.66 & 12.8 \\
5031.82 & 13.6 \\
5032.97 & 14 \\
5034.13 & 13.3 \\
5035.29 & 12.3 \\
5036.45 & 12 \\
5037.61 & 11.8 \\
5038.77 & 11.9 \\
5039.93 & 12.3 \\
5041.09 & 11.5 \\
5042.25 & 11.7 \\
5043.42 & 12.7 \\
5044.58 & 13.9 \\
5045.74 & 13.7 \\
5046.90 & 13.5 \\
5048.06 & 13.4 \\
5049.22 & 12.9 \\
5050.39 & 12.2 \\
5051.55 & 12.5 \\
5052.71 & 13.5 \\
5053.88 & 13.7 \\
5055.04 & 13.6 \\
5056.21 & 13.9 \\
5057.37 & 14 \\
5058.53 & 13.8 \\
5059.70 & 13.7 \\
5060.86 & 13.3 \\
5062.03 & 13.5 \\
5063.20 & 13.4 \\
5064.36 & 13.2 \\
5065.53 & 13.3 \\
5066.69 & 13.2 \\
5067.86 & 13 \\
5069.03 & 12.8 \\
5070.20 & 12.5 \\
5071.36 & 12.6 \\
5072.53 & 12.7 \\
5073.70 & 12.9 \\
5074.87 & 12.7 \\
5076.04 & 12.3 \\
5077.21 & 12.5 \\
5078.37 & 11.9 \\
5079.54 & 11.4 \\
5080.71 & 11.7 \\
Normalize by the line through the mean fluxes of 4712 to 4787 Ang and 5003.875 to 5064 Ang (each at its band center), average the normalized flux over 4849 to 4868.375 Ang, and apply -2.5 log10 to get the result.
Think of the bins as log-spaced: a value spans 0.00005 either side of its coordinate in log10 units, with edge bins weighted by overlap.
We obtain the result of 0.10 mag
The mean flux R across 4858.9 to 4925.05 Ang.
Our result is 12.8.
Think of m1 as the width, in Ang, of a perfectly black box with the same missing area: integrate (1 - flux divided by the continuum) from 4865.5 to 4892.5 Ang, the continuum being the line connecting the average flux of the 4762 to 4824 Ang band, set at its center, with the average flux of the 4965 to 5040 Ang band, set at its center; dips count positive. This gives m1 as 1.2 Ang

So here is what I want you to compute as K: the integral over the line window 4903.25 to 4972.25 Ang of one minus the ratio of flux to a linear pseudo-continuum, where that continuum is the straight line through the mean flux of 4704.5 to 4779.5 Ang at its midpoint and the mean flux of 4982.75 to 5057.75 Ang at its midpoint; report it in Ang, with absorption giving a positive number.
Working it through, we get -2.0 Ang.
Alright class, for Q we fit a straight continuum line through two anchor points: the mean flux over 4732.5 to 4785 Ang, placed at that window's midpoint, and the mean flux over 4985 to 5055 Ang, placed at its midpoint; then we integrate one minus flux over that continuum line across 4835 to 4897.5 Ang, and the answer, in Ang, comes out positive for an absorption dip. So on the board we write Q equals 2.5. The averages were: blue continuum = 13.6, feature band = 12.7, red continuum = 12.7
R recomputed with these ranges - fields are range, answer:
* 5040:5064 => 13.2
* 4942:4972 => 13.7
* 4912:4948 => 13.2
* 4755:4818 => 13.7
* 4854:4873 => 11.9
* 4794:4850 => 13.7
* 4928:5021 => 13.2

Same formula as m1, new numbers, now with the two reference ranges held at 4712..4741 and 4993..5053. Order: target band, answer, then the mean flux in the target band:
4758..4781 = -0.5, 13.4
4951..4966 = -0.9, 13.5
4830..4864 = 0.9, 12.6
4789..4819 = -2.4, 14.1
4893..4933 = -1.3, 13.3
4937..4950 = -1.0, 13.8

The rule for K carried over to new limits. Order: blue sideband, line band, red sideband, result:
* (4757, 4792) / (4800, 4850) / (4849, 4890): -2.7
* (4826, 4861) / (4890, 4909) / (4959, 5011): -0.6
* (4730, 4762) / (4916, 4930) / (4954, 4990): 0.7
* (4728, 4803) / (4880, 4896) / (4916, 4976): 0.7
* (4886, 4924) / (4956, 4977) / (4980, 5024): -1.1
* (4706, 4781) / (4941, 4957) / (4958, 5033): -1.2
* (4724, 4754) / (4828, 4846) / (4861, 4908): -0.4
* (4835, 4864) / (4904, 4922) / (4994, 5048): -0.3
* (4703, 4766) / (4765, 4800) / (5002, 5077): -1.4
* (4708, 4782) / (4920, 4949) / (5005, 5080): -0.8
